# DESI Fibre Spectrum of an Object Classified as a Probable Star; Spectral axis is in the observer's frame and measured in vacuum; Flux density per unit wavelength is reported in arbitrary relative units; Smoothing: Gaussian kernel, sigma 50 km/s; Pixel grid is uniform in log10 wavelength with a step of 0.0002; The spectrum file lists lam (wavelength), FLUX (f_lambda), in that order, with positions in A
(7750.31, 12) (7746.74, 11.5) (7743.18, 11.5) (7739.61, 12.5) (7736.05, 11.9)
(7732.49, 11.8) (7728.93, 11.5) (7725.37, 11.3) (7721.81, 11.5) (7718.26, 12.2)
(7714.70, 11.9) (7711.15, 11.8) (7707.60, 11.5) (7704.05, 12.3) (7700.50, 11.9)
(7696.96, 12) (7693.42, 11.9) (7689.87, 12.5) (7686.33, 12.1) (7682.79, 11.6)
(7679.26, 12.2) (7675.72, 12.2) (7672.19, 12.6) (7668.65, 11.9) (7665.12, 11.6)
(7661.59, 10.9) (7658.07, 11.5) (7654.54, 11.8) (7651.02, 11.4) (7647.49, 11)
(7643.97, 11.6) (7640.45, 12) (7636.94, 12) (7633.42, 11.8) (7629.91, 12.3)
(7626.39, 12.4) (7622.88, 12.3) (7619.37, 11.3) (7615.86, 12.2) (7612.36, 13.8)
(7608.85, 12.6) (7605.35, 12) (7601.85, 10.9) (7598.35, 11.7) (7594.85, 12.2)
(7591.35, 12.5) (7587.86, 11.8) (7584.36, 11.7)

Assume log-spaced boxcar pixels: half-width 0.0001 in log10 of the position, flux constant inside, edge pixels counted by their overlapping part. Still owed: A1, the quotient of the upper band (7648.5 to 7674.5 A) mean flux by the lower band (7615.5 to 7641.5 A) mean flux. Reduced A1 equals 0.97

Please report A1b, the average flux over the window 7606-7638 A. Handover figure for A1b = 12.3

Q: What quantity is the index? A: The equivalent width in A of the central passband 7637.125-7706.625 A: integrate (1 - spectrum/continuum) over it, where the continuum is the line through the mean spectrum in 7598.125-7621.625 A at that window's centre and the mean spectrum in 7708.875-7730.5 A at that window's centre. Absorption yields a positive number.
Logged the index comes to 0.2 A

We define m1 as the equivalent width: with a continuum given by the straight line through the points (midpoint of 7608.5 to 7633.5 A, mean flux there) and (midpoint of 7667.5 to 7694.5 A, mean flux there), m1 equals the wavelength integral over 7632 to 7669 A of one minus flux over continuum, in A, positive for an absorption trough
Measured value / 2.0 A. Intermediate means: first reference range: 12.4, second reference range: 12.1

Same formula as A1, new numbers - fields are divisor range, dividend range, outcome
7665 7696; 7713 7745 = 0.98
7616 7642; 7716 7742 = 0.98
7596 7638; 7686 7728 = 0.98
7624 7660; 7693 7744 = 1.00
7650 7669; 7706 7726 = 1.02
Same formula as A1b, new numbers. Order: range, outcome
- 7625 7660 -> 11.8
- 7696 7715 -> 11.9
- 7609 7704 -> 12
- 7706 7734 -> 11.7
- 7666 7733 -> 11.9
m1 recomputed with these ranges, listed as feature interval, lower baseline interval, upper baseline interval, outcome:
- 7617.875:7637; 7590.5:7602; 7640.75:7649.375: -0.7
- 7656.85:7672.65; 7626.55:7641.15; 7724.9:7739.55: 0.4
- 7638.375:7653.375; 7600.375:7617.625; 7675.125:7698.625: 0.8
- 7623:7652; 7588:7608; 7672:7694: 0.4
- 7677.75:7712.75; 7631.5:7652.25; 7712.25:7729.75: -0.9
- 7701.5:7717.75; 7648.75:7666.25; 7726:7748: -0.4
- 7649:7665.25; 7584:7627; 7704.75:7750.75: 0.7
